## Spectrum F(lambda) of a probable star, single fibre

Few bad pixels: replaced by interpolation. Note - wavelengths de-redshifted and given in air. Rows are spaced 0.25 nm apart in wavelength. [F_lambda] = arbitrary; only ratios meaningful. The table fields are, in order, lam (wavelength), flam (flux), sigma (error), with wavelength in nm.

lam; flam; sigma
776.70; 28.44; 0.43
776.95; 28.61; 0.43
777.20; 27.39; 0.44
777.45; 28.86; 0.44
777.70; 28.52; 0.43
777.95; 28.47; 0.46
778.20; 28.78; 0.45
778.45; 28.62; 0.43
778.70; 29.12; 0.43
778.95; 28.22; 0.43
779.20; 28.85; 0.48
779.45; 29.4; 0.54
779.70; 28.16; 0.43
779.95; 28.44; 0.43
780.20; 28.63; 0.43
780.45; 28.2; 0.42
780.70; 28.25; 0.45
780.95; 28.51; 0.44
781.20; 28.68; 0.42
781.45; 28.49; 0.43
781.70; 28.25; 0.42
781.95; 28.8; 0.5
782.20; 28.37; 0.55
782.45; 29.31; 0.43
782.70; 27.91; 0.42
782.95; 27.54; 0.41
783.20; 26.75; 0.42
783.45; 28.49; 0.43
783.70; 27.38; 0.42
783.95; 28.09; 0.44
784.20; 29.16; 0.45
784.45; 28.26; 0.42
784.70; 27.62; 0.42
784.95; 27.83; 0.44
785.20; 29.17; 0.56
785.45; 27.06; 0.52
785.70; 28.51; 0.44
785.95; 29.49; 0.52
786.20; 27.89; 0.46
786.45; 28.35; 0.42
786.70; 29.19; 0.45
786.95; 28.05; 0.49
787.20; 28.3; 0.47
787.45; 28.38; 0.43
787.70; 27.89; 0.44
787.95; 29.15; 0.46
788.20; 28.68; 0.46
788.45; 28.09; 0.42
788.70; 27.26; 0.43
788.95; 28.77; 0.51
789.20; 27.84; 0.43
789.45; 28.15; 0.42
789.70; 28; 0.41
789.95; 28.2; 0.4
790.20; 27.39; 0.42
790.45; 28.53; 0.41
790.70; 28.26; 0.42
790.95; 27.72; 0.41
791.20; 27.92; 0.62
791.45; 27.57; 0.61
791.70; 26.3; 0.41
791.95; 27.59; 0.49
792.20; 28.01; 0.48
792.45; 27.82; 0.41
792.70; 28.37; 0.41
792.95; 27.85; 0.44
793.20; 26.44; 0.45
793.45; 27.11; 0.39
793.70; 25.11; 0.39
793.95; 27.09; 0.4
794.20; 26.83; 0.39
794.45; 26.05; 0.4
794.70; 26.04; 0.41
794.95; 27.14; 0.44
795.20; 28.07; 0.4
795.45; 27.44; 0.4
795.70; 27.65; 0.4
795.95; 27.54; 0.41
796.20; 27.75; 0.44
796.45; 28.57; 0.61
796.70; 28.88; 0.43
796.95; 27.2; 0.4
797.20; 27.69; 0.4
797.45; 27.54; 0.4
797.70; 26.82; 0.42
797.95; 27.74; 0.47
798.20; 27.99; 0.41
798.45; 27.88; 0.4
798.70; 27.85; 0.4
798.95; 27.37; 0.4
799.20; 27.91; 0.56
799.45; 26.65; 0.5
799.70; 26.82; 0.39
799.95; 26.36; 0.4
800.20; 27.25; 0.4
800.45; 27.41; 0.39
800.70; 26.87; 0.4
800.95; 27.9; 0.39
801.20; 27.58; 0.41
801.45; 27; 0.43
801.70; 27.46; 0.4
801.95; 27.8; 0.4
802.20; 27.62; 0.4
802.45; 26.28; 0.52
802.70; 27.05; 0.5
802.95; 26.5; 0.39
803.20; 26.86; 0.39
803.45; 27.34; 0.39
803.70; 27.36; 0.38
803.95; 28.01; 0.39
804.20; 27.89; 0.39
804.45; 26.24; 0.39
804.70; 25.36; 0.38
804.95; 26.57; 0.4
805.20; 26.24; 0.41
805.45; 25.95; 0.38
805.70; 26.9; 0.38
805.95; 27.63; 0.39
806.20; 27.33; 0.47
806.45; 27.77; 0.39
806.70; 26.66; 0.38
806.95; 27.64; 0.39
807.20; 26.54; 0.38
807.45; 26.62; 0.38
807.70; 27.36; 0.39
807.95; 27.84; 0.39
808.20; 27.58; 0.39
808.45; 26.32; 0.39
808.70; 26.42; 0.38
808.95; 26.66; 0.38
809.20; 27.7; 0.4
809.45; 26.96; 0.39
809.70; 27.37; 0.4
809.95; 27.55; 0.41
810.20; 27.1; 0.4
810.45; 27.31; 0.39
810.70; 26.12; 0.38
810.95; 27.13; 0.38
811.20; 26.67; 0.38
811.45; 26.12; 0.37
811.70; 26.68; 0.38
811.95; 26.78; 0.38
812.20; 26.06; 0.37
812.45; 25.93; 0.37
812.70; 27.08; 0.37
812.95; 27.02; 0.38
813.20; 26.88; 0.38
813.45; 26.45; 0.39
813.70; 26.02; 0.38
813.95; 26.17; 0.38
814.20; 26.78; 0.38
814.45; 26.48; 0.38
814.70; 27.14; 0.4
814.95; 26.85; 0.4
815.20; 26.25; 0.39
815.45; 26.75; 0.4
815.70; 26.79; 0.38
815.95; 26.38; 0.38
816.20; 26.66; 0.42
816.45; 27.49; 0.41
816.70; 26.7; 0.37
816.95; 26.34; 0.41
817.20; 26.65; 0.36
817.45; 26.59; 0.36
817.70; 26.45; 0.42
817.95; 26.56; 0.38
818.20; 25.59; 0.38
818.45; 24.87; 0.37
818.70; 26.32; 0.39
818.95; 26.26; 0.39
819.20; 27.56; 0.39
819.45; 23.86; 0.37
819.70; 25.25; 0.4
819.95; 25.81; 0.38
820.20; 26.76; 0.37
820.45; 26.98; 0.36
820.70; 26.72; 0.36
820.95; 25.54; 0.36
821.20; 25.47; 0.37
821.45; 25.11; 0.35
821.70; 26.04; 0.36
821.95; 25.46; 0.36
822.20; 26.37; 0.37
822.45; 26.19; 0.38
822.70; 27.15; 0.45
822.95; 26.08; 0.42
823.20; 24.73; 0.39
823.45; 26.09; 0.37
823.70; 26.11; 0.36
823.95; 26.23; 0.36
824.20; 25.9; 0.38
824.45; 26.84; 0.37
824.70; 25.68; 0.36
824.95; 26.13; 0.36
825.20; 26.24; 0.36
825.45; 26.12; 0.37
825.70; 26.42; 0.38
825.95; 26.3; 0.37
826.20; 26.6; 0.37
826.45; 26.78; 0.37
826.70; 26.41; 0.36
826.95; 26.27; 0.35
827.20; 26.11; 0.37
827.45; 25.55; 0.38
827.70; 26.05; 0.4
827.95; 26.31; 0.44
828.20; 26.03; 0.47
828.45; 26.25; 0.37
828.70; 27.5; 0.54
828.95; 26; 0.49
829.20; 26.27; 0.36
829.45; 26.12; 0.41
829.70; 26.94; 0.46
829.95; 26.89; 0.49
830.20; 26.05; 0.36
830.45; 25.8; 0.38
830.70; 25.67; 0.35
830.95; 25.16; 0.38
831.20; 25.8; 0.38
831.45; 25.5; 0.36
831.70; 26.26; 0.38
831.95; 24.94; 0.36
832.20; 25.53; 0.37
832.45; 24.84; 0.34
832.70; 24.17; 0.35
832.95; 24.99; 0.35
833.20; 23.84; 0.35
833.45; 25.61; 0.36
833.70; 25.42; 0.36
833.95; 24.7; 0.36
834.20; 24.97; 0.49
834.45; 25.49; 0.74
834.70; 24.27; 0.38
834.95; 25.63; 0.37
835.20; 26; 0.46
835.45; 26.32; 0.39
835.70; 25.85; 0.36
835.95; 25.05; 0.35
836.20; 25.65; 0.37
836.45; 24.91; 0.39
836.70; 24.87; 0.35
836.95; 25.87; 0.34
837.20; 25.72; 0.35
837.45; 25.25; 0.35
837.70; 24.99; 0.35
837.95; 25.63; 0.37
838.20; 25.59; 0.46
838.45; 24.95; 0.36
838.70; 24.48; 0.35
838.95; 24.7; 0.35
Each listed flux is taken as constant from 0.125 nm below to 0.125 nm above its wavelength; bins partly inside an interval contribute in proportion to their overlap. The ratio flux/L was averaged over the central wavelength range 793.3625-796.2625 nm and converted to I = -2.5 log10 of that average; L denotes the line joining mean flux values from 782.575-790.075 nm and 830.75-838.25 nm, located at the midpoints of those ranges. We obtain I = 0.03 mag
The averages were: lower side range 28.2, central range 27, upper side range 25.3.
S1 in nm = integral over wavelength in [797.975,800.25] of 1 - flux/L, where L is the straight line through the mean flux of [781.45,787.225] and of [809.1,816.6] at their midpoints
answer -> 0.01 nm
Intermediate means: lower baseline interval 28.3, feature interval 27.4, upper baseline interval 26.8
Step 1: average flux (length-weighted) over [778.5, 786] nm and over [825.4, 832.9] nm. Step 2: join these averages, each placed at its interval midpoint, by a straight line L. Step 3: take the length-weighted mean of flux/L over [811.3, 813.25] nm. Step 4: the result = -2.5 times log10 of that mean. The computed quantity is 0.01 mag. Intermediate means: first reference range 28.4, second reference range 26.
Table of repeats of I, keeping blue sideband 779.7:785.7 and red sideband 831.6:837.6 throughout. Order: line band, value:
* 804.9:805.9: 0.018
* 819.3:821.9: 0.012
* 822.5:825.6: -0.011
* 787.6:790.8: -0.012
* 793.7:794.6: 0.046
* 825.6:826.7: -0.032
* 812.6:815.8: -0.010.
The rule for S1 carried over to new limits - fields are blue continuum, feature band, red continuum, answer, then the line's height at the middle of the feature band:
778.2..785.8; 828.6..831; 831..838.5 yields -0.06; 25.6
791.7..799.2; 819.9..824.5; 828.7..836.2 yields 0.00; 26.1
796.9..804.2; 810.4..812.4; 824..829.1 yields 0.02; 26.9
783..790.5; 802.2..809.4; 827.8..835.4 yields 0.04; 27.1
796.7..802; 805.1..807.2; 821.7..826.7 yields 0.01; 27.1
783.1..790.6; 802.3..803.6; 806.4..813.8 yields 0.02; 27.3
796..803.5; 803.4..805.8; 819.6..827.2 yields 0.03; 27.1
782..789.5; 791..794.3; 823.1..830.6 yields 0.08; 27.9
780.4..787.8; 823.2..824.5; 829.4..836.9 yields 0.00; 26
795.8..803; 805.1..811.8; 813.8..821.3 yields -0.02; 26.9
